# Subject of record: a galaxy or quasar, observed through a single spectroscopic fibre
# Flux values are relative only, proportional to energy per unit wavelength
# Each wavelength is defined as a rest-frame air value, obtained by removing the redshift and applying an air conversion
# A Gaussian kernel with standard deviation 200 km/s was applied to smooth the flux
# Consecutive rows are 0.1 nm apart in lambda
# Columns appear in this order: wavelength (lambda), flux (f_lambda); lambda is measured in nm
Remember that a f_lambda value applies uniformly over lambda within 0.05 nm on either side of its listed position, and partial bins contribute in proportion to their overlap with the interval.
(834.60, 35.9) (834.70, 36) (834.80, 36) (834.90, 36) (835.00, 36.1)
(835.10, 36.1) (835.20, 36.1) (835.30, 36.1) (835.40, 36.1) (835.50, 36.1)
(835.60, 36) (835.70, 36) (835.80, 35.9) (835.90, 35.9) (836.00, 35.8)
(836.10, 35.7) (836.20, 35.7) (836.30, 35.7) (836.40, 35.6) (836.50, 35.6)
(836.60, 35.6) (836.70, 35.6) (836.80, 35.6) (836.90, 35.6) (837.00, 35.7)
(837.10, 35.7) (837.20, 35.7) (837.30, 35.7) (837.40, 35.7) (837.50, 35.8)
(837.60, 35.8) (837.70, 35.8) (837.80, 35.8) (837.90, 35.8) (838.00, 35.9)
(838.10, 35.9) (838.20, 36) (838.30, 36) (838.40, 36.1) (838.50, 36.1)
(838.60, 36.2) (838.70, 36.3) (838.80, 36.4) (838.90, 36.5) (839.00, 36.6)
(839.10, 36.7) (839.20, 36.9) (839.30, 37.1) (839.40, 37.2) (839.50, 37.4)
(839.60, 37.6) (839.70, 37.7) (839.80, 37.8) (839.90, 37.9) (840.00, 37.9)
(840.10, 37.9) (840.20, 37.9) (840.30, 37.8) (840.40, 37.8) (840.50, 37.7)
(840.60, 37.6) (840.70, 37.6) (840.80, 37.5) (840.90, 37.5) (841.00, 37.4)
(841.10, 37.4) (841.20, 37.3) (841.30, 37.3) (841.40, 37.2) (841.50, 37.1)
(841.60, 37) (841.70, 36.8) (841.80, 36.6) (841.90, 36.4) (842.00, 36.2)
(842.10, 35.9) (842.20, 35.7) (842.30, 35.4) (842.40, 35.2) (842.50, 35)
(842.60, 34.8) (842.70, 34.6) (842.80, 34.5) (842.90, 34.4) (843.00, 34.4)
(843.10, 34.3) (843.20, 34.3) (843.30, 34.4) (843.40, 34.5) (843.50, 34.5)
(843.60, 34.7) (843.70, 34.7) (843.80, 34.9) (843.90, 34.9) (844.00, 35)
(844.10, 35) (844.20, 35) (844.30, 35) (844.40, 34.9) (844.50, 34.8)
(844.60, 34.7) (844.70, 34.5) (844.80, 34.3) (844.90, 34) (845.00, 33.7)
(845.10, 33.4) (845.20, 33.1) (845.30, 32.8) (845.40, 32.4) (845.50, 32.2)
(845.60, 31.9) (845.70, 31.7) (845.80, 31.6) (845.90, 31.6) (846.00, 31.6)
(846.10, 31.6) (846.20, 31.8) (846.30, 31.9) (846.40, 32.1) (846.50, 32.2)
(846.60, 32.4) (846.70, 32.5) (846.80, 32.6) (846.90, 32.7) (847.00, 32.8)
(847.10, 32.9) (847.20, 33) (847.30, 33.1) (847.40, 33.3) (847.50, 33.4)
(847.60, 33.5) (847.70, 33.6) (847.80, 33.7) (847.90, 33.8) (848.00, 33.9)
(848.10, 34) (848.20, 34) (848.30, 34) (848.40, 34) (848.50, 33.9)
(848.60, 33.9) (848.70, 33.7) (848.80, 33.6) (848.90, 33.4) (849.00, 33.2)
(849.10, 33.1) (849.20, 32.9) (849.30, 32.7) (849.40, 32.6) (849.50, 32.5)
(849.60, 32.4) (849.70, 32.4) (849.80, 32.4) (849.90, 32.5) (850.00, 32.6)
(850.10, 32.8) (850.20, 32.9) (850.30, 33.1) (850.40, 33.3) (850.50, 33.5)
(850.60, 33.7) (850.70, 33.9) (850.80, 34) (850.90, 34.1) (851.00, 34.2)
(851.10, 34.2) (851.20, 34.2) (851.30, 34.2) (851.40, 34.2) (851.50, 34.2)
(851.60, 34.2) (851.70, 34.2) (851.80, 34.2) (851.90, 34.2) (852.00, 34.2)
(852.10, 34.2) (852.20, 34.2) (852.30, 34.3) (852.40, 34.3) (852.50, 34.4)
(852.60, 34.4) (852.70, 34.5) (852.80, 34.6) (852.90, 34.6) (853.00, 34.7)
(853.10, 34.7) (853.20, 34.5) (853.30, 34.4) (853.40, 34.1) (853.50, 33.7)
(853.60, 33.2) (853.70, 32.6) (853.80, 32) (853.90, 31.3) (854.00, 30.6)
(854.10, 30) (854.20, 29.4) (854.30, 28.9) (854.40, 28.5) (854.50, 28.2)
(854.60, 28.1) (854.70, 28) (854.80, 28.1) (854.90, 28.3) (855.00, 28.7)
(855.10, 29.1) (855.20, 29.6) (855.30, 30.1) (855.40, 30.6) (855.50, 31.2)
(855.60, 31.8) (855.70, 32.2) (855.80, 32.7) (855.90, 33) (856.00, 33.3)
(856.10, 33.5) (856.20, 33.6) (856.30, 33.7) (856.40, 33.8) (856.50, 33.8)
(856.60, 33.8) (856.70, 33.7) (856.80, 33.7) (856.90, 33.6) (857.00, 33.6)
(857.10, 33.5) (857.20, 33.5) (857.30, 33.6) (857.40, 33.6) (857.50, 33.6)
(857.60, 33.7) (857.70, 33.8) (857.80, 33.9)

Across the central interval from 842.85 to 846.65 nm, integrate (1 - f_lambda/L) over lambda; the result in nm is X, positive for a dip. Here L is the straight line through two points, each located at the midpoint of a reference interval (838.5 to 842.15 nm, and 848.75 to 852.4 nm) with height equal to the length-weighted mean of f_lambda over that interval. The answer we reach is 0.22 nm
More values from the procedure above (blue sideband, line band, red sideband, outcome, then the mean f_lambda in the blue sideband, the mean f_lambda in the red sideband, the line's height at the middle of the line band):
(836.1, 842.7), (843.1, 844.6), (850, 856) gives 0.019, 36.5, 32.5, 35.2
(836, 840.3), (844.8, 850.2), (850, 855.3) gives 0.164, 36.3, 32.6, 33.9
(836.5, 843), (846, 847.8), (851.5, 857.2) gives 0.095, 36.4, 32.5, 34.5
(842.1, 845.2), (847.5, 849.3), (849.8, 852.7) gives 0.028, 34.6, 33.9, 34.2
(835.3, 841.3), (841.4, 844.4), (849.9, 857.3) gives 0.011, 36.5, 32.7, 35.4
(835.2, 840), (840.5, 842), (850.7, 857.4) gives -0.074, 36.2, 32.7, 35.4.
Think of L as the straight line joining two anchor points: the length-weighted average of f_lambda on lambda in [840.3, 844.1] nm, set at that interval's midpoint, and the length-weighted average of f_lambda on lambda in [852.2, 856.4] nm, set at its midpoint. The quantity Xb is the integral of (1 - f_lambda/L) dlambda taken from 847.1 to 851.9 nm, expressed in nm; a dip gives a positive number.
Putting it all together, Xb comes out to 0.00 nm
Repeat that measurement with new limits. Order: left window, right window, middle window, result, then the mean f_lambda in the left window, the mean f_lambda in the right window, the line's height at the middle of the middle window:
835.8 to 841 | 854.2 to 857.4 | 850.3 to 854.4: -0.12 nm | 36.5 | 31.5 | 32.5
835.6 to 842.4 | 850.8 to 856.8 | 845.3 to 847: 0.12 nm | 36.5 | 32.6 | 34.6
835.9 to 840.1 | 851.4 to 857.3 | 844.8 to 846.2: 0.08 nm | 36.3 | 32.5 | 34.5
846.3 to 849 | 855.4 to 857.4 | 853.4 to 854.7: 0.10 nm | 33.3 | 33.2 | 33.2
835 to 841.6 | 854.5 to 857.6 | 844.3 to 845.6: 0.04 nm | 36.5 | 31.9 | 34.8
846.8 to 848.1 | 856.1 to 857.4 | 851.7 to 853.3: -0.04 nm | 33.3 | 33.7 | 33.5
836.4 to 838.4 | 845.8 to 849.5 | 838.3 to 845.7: -0.26 nm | 35.8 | 33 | 34.5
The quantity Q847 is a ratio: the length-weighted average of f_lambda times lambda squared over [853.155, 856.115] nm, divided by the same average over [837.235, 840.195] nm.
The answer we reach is 0.88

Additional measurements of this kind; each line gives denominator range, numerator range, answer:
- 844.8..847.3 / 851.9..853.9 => 1.06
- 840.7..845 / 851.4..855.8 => 0.93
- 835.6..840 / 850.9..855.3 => 0.93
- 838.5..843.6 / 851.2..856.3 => 0.91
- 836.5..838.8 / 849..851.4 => 0.96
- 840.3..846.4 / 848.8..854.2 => 0.98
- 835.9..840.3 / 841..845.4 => 0.98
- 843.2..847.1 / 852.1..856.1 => 0.97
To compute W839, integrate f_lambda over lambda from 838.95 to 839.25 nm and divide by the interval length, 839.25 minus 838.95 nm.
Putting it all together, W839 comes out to 36.7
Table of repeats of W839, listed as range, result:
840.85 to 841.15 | 37.4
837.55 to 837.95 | 35.8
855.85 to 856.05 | 33.1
